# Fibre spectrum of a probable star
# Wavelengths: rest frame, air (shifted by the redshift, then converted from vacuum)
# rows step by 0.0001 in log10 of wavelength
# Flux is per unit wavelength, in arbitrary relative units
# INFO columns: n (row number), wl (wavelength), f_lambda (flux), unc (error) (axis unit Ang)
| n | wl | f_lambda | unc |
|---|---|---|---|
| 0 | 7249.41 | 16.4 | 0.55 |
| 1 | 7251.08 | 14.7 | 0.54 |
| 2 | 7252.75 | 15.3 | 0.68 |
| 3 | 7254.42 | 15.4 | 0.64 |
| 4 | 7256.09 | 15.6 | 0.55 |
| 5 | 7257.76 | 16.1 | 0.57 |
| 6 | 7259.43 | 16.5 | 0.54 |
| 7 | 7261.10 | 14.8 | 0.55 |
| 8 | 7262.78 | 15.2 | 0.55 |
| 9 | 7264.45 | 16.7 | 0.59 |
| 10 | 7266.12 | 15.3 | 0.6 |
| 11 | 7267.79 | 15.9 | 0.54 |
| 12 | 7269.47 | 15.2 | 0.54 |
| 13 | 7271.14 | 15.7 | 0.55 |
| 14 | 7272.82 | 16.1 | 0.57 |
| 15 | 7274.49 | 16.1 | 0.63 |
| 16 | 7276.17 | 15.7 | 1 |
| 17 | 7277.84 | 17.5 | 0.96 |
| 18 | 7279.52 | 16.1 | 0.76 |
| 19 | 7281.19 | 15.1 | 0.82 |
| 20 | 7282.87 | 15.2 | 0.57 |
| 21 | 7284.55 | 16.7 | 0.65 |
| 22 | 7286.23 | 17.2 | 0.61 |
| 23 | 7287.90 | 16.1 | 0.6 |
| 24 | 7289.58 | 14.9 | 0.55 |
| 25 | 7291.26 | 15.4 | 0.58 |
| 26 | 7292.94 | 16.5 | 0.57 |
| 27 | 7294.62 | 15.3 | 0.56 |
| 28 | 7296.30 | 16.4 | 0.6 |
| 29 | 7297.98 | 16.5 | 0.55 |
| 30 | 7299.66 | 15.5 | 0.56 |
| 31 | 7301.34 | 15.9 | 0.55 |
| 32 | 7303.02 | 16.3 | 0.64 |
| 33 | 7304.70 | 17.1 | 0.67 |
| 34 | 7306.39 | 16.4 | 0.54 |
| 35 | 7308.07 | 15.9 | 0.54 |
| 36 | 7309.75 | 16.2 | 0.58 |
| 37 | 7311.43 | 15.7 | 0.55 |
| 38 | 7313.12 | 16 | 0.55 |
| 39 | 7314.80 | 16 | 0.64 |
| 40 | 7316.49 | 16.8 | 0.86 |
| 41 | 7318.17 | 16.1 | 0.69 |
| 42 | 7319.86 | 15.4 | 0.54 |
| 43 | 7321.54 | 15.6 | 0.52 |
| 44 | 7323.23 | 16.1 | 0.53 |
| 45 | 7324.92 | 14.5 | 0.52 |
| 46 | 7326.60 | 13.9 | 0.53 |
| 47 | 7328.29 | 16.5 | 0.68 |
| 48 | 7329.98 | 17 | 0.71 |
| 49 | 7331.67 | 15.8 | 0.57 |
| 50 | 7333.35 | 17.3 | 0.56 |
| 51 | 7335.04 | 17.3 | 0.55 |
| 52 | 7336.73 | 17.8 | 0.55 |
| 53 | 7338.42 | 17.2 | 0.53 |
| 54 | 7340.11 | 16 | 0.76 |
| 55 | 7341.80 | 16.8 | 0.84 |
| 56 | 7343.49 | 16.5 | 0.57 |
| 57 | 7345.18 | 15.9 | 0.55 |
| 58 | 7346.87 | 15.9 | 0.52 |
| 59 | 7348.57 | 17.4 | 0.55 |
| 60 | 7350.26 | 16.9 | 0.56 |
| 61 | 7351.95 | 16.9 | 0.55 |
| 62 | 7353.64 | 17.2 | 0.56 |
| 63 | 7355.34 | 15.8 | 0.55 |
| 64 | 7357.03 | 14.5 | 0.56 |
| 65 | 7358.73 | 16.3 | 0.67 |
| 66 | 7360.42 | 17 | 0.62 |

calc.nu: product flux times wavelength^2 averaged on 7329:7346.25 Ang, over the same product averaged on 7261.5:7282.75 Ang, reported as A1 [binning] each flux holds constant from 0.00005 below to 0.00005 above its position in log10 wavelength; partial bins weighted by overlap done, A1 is 1.1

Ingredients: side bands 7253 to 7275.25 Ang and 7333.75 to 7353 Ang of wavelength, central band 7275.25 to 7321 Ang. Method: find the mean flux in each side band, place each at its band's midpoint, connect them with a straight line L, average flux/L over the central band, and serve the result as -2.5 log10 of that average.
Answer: 0.008 mag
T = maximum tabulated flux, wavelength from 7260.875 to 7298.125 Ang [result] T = 17.5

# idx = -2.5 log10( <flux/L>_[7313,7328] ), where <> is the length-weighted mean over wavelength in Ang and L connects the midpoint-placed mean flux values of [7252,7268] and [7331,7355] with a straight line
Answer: 0.058 mag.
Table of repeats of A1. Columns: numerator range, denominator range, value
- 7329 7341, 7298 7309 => 1.05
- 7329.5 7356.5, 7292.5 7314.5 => 1.05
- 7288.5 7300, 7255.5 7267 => 1.01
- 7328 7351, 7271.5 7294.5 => 1.06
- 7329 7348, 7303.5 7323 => 1.04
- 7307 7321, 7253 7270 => 1.04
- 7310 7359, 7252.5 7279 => 1.05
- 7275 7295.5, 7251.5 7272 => 1.03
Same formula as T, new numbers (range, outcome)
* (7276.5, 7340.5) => 17.8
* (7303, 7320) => 17.1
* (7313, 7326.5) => 16.8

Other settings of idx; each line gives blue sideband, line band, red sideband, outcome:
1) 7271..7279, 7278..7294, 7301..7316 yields 0.02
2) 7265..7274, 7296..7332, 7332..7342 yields 0.04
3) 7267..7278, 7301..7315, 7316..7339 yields 0.00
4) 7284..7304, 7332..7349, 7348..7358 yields -0.03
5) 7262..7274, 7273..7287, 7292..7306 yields -0.02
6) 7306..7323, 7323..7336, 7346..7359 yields 0.01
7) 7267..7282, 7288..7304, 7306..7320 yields 0.01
